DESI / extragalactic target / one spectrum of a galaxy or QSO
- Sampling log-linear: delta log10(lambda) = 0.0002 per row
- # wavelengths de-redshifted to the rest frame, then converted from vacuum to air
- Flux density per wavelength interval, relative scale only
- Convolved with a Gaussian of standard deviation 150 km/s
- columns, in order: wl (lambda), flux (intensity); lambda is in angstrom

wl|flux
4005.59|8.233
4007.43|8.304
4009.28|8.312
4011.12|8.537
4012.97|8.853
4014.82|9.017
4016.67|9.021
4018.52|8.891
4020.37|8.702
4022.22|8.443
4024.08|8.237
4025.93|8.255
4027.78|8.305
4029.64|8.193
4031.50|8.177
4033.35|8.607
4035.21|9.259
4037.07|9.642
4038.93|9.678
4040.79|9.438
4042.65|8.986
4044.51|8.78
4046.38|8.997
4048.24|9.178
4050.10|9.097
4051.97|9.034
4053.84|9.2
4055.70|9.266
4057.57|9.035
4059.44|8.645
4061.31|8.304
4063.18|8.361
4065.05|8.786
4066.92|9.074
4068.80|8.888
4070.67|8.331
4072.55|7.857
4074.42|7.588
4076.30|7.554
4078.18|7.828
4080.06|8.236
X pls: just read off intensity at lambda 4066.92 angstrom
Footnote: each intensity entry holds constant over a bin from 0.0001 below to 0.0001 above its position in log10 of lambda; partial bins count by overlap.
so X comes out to 9.074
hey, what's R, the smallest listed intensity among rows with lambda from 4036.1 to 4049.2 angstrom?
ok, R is 8.78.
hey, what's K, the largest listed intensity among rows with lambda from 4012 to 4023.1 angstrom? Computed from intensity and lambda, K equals 9.021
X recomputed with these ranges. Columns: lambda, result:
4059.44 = 8.645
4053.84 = 9.2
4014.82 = 9.017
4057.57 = 9.035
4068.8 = 8.888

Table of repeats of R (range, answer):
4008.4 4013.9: 8.312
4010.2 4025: 8.237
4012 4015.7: 8.853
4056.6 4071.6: 8.304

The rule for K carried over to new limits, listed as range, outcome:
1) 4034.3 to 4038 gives 9.642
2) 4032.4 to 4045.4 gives 9.678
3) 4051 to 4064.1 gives 9.266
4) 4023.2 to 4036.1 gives 9.259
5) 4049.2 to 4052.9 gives 9.097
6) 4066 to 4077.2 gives 9.074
